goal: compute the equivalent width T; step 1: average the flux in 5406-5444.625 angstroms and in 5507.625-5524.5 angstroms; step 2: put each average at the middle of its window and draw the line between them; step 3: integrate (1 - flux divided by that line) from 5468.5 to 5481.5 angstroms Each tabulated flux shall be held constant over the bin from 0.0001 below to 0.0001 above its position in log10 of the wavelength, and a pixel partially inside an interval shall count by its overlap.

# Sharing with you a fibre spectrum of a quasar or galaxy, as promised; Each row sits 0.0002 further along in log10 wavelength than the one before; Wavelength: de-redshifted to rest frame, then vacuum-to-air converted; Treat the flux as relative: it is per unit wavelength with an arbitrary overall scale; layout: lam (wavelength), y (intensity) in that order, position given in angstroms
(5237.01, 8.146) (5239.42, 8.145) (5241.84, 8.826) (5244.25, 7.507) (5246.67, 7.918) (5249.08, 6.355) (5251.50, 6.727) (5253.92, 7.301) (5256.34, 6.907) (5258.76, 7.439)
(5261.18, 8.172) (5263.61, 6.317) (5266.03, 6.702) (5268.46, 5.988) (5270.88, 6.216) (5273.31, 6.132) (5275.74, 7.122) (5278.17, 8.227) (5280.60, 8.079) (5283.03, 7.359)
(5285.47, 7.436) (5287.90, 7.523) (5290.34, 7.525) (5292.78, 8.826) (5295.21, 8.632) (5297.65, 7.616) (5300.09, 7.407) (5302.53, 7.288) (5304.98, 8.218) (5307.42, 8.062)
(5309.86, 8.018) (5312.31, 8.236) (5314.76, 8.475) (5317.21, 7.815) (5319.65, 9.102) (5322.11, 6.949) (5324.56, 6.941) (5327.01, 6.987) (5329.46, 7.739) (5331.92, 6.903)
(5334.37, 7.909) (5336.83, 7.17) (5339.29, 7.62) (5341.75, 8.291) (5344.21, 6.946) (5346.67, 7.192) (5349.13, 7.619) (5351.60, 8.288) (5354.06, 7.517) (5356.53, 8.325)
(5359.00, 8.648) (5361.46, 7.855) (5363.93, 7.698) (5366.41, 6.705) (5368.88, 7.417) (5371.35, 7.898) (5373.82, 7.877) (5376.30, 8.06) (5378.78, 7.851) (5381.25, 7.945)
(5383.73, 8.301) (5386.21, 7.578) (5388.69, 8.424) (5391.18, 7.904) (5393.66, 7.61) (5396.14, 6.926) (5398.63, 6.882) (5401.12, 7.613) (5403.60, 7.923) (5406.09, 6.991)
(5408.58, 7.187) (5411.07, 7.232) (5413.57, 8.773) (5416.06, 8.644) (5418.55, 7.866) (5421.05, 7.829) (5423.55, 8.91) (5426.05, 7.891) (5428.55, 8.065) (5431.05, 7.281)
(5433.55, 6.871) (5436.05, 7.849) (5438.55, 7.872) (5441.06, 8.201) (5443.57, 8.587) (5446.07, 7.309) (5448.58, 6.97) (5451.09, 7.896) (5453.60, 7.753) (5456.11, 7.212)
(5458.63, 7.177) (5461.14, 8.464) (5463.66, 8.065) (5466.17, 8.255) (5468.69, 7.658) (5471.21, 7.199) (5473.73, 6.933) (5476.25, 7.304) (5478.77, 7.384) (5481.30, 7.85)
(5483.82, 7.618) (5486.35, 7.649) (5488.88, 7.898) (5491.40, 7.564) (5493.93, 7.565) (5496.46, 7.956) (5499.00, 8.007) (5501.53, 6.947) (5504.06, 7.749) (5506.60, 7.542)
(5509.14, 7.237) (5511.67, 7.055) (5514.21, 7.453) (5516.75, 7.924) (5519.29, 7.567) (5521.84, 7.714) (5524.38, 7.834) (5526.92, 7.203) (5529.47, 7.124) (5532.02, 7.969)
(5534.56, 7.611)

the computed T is 0.6 angstroms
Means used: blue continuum 7.9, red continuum 7.52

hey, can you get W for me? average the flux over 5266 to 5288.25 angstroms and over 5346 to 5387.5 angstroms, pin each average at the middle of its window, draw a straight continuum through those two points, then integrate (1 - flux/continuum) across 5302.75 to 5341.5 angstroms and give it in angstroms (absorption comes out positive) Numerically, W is -1.5 angstroms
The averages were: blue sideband 7.08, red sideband 7.82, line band 7.74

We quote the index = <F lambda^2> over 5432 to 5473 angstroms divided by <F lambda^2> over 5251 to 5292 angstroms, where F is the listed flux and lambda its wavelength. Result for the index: 1.2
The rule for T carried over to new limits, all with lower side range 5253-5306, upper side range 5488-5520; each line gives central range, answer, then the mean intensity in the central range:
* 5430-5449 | -0.3 angstroms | 7.65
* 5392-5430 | -1.3 angstroms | 7.76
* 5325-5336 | 0.1 angstroms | 7.35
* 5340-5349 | -0.1 angstroms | 7.51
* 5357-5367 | -0.5 angstroms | 7.83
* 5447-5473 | -0.4 angstroms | 7.65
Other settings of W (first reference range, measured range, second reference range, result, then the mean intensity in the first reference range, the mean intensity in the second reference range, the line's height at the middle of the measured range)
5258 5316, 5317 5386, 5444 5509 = -1.2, 7.54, 7.6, 7.56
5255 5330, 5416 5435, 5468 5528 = -0.9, 7.53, 7.53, 7.53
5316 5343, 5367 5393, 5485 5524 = -1.0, 7.58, 7.59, 7.59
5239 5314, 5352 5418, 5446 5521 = -2.0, 7.49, 7.58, 7.54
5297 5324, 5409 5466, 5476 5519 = -1.2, 7.91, 7.58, 7.68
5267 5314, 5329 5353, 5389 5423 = 0.2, 7.58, 7.69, 7.63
